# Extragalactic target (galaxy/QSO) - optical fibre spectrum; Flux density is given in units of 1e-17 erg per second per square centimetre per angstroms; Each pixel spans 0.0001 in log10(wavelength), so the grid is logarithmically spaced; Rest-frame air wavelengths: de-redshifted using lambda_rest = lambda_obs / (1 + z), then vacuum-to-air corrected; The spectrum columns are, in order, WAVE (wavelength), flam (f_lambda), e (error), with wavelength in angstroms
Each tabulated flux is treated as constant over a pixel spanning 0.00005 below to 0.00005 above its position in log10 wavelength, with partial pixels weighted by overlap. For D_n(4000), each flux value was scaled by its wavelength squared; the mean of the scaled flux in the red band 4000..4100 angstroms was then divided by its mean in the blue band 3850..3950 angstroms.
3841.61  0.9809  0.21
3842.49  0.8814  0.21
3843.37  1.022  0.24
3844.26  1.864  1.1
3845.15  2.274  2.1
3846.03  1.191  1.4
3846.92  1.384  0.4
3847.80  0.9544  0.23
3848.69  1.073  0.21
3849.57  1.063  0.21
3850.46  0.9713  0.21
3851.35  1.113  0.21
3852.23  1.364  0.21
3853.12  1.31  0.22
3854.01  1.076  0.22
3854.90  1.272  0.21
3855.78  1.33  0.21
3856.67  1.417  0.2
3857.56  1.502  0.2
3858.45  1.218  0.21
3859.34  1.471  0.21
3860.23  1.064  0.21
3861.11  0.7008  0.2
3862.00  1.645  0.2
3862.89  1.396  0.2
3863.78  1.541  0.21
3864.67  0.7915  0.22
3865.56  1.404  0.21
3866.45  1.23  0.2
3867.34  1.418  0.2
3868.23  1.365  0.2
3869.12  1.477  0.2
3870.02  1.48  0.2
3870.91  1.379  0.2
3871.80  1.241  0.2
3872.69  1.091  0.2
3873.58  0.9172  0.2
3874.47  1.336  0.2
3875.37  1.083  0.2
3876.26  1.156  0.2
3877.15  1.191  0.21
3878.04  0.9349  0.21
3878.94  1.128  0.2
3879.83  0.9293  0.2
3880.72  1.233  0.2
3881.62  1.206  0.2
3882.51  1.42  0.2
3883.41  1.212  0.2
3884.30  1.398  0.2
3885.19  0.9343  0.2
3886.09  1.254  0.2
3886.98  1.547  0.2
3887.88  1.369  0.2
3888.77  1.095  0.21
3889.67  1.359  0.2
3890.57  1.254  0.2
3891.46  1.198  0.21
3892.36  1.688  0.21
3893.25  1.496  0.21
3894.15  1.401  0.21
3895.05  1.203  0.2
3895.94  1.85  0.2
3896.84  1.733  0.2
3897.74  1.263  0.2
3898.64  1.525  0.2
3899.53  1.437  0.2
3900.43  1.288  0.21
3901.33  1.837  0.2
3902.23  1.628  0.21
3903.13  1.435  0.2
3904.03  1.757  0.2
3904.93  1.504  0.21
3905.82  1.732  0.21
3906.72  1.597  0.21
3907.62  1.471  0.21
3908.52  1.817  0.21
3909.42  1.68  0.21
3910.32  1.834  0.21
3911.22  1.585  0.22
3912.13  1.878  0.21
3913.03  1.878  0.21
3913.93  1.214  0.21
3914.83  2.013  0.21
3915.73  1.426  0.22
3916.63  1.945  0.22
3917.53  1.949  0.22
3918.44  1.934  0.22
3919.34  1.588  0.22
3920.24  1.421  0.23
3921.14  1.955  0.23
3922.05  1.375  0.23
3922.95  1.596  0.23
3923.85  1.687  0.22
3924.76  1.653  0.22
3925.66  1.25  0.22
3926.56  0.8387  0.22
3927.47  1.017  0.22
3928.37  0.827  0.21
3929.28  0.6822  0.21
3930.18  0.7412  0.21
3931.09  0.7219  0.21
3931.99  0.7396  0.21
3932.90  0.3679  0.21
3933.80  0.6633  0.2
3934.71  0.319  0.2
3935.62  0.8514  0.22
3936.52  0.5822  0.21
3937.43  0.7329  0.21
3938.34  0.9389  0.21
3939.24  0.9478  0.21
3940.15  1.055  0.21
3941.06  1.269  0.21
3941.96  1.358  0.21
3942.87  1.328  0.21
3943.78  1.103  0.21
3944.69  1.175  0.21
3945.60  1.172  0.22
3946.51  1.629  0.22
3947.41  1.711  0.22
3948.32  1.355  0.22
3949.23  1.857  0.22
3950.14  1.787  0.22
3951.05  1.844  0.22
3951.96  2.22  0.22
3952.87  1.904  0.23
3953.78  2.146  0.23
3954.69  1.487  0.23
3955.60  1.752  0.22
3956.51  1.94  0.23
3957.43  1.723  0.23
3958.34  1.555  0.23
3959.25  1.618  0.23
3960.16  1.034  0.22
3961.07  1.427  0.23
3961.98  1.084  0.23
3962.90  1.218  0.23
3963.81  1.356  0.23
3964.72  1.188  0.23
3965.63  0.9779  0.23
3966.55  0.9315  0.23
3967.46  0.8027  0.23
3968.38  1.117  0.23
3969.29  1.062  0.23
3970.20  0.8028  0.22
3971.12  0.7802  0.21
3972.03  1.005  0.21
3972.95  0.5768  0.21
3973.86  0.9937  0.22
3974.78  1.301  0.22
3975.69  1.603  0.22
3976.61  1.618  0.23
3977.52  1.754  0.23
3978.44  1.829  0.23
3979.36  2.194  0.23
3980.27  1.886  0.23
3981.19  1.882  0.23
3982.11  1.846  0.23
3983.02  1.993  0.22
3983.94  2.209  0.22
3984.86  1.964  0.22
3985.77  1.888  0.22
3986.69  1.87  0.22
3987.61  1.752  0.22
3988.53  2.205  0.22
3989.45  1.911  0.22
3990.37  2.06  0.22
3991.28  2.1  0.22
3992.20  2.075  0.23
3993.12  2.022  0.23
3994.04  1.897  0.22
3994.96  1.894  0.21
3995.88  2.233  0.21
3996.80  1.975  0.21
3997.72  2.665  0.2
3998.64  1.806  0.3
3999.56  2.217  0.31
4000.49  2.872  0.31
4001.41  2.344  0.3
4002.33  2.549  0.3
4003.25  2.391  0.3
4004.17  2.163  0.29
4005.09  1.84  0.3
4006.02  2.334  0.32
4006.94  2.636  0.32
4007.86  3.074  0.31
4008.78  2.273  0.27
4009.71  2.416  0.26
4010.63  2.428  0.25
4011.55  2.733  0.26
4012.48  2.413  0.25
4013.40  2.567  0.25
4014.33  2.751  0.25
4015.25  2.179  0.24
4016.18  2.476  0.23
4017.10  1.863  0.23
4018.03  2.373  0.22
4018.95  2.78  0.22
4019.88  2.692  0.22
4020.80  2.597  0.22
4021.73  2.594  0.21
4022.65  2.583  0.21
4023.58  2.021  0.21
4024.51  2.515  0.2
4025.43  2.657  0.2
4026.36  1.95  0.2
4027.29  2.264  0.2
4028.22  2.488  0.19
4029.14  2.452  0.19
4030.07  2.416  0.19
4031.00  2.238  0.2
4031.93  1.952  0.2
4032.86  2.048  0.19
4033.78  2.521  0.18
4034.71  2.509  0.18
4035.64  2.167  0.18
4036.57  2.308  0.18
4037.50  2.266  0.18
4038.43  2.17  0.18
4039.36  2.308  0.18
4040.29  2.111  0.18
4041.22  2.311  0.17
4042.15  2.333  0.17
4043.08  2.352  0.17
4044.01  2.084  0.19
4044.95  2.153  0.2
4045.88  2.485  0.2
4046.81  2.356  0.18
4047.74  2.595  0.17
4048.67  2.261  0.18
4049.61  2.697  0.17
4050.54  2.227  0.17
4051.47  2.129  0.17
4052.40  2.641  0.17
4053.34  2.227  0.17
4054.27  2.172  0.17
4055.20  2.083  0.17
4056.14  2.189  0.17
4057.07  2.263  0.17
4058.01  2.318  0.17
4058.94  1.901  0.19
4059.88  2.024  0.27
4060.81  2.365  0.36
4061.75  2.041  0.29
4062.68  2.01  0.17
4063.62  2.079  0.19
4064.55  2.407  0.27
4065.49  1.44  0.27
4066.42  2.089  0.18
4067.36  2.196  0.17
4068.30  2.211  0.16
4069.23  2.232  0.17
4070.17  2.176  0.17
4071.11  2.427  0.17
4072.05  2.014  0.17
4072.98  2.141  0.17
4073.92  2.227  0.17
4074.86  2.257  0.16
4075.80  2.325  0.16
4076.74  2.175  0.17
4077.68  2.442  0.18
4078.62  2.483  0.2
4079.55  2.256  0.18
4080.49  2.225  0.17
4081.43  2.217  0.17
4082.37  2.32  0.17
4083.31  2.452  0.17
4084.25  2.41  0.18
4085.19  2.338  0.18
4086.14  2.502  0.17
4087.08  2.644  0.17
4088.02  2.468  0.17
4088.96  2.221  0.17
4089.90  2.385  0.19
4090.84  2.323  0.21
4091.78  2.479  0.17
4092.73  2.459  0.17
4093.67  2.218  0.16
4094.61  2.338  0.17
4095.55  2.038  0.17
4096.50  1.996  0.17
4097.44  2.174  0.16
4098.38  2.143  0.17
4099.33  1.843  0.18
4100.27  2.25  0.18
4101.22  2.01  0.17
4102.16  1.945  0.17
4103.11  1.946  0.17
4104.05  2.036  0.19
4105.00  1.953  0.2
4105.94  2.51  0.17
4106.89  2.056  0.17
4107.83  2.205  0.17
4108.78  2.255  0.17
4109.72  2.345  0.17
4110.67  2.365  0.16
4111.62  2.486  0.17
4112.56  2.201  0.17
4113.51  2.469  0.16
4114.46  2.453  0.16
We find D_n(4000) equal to 1.9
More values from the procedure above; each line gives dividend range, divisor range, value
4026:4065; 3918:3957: 1.85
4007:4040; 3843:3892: 2.06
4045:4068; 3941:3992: 1.50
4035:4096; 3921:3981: 1.88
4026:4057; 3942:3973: 1.73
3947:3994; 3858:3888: 1.35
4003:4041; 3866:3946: 1.92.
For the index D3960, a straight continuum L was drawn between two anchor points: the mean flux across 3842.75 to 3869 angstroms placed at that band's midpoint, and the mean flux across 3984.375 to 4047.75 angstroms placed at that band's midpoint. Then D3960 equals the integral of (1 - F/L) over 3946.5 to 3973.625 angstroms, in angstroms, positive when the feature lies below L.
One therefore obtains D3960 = 7.61 angstroms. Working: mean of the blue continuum 1.29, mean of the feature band 1.39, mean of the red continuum 2.3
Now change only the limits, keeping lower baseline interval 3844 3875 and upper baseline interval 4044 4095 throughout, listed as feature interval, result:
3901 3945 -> 7.0 angstroms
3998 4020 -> -4.8 angstroms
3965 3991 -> 4.5 angstroms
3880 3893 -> 1.1 angstroms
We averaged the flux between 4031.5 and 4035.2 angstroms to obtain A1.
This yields 2.26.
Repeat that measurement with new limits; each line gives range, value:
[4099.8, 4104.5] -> 2.04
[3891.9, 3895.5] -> 1.45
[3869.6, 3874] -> 1.22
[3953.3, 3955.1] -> 1.83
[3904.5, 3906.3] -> 1.63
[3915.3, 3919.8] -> 1.77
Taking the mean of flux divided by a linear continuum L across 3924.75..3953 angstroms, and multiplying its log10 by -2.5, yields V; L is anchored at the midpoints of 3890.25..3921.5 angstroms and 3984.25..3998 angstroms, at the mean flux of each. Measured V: 0.50 mag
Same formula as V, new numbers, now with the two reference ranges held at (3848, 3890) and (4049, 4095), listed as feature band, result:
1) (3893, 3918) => -0.14 mag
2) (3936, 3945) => 0.46 mag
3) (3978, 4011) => -0.15 mag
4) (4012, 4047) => -0.15 mag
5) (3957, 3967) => 0.31 mag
